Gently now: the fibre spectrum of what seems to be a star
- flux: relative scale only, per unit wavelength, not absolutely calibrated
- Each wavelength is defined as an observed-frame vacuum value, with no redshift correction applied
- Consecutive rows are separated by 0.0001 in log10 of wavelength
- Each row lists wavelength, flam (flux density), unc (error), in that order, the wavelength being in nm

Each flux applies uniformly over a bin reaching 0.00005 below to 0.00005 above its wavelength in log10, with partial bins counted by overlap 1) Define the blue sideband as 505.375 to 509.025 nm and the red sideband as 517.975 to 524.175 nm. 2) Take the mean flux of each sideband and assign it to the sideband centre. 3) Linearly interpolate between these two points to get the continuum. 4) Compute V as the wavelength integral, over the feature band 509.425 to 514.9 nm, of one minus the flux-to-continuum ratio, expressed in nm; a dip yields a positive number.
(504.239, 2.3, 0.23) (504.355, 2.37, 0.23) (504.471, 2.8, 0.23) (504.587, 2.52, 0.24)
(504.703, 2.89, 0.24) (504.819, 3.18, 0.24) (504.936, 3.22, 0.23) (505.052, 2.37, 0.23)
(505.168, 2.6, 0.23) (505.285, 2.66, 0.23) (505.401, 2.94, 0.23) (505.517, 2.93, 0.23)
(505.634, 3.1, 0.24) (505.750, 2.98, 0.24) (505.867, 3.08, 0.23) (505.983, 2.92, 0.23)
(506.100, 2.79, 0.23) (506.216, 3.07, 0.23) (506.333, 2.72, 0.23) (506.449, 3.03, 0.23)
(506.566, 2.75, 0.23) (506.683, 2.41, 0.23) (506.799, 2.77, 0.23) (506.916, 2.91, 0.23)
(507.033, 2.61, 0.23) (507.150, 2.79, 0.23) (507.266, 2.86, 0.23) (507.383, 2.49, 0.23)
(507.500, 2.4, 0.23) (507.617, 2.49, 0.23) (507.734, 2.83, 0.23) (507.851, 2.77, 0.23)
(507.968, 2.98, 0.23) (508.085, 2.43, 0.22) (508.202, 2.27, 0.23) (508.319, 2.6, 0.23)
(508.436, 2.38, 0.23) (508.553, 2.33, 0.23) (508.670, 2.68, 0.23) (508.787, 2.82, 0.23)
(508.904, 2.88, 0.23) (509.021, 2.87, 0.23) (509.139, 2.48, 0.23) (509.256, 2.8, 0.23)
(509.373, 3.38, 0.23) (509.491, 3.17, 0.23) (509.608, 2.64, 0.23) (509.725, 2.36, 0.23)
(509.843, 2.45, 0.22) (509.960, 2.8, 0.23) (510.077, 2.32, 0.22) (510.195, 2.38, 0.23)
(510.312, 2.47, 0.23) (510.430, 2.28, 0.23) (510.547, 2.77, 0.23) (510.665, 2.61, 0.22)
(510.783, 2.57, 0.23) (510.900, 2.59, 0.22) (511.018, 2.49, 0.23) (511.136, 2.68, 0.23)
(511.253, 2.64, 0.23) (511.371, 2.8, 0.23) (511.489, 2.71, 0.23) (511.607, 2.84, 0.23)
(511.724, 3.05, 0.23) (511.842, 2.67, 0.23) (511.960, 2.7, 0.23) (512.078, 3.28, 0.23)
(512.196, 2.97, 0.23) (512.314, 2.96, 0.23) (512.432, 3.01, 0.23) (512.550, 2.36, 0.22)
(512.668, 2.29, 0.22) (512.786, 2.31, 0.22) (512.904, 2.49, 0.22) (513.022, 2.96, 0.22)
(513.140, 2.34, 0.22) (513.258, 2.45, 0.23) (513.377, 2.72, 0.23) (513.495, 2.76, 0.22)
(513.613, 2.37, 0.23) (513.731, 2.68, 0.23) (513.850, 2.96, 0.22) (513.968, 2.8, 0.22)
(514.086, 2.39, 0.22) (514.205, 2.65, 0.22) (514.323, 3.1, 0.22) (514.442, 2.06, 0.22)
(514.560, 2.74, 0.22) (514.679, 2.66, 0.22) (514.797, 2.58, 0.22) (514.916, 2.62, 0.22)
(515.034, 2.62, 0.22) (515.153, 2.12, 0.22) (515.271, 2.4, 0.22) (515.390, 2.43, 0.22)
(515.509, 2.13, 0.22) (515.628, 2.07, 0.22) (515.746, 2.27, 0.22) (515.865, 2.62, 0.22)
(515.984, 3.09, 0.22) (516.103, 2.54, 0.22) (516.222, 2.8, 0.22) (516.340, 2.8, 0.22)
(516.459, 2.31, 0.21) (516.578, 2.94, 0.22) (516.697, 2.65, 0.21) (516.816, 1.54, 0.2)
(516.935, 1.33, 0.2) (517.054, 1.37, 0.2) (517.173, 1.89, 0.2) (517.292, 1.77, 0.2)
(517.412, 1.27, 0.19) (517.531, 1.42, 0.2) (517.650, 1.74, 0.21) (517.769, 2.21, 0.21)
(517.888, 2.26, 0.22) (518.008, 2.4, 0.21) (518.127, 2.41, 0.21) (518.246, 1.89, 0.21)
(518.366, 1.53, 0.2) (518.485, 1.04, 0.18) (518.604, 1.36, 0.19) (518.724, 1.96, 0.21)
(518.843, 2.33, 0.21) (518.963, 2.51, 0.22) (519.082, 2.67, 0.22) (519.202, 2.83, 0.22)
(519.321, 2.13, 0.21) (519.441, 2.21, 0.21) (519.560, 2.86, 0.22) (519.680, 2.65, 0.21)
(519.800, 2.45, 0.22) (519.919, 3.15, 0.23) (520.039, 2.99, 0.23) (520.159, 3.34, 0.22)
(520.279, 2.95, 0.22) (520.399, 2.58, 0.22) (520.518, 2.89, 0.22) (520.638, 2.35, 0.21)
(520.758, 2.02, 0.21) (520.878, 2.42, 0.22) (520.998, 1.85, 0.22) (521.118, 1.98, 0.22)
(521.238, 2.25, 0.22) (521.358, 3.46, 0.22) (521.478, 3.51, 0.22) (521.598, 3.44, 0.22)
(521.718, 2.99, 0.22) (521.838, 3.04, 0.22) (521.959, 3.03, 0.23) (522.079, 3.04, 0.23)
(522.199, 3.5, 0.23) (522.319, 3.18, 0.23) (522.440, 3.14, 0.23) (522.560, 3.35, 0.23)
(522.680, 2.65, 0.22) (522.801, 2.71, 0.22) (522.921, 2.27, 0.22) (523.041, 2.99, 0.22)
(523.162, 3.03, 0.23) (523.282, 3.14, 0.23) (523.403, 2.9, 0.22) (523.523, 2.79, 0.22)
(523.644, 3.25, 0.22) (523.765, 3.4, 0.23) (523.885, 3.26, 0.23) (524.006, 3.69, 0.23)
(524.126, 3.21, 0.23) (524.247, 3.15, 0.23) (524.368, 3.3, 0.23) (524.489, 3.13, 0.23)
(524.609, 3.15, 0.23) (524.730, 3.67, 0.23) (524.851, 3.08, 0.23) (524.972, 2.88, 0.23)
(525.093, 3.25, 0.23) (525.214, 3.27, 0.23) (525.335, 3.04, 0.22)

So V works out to 0.16 nm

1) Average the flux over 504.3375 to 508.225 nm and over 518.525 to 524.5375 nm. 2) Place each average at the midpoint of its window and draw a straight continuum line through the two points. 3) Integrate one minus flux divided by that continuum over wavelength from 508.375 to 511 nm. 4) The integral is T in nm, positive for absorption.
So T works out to 0.14 nm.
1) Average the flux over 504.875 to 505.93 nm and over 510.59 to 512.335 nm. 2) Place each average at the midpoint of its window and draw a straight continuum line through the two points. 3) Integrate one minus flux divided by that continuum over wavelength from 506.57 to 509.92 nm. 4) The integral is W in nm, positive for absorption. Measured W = 0.18 nm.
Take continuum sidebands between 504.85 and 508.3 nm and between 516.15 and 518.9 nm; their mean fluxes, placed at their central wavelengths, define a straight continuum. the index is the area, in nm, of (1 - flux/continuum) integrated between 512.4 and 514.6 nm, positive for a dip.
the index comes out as -0.33 nm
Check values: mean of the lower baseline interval 2.77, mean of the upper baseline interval 1.97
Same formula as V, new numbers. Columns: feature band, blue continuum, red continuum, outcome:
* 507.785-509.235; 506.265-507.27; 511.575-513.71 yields 0.06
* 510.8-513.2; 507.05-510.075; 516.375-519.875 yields -0.24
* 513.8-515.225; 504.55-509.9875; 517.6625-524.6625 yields 0.07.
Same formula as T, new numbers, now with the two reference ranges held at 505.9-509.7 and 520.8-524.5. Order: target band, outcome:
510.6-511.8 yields 0.04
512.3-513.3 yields 0.09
